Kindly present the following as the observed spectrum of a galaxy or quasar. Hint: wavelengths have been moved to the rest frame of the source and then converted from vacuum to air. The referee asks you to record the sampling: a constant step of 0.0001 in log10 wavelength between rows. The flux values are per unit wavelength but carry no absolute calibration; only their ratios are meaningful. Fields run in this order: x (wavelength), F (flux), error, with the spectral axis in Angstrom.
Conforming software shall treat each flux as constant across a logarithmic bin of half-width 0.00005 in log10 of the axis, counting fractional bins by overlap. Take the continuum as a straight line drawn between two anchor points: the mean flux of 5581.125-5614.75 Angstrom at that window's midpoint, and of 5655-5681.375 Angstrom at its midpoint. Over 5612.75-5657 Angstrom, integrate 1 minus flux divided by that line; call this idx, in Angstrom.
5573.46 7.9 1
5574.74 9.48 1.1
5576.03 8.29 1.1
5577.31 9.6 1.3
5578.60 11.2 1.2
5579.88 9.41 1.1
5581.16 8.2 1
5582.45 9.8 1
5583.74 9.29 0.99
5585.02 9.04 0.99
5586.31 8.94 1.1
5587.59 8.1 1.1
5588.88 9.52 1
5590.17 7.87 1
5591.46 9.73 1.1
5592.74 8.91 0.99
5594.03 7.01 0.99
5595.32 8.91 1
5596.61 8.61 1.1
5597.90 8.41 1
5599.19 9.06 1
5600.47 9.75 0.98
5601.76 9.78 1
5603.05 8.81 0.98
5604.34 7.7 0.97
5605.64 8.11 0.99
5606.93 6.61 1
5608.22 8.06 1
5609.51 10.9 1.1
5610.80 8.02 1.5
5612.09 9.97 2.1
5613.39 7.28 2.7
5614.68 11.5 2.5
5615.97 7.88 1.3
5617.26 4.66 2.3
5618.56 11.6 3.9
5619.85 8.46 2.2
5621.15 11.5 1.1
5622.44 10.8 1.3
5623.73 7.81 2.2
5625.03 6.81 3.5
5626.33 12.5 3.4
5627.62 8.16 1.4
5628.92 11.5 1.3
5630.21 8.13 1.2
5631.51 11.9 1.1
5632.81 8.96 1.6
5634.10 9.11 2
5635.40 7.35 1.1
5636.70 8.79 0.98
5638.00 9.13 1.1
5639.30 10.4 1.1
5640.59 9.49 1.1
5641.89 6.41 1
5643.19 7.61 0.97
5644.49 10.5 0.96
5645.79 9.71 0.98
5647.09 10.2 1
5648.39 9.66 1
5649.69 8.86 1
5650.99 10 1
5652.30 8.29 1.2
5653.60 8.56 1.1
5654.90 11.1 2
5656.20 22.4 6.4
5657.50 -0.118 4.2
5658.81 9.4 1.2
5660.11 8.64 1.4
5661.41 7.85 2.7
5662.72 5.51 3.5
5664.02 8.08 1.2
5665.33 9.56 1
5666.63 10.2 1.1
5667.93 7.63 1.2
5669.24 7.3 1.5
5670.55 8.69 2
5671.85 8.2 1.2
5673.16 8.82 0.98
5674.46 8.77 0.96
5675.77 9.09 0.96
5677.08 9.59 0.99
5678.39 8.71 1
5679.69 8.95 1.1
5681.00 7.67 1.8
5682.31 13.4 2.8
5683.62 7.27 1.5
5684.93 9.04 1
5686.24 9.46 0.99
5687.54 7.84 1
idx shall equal -4.0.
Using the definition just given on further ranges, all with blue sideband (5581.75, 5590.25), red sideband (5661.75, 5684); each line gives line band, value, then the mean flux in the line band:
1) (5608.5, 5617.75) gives 0.26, 8.65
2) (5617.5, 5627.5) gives -0.85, 9.62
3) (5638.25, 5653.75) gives -0.68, 9.16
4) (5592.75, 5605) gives 0.36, 8.68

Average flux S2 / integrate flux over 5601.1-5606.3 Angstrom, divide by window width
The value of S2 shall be 8.58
